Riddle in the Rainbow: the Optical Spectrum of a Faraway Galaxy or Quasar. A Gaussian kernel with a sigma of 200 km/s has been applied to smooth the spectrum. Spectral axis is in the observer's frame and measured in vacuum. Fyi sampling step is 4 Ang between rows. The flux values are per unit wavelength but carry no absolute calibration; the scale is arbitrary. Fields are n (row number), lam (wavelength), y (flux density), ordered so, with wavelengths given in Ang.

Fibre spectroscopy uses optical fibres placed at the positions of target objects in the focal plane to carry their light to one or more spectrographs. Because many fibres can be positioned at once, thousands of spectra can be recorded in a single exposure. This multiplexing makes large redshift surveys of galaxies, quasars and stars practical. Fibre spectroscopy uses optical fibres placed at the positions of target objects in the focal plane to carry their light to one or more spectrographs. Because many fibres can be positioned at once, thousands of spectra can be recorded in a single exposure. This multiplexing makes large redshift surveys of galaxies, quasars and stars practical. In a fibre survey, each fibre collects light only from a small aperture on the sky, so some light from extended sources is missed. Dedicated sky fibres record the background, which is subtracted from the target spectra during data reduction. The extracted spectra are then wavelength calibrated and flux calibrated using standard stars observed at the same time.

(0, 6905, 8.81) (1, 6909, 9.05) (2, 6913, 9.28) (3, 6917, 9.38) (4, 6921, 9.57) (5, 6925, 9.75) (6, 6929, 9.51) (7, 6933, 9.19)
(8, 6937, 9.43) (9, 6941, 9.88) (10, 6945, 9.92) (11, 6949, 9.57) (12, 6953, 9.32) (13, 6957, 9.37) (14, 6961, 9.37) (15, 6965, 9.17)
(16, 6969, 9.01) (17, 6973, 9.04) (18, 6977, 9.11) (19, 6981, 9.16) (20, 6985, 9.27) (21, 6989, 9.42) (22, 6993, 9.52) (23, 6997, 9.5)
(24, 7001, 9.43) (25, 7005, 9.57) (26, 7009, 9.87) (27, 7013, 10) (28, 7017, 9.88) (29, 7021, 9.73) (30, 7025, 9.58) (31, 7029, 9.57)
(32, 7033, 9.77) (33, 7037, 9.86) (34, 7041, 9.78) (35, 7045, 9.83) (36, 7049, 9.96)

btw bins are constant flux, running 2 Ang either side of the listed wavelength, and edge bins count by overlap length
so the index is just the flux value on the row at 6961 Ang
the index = 9.37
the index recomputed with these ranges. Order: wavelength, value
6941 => 9.88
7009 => 9.87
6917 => 9.38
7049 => 9.96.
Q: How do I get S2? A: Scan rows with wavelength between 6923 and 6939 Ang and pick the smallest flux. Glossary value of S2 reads 9.19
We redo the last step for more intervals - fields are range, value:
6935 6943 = 9.43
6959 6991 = 9.01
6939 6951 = 9.57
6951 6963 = 9.32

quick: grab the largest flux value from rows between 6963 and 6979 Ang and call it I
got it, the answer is 9.17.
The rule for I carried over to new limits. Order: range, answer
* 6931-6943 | 9.88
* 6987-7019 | 10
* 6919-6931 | 9.75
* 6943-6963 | 9.92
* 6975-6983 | 9.16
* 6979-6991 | 9.42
